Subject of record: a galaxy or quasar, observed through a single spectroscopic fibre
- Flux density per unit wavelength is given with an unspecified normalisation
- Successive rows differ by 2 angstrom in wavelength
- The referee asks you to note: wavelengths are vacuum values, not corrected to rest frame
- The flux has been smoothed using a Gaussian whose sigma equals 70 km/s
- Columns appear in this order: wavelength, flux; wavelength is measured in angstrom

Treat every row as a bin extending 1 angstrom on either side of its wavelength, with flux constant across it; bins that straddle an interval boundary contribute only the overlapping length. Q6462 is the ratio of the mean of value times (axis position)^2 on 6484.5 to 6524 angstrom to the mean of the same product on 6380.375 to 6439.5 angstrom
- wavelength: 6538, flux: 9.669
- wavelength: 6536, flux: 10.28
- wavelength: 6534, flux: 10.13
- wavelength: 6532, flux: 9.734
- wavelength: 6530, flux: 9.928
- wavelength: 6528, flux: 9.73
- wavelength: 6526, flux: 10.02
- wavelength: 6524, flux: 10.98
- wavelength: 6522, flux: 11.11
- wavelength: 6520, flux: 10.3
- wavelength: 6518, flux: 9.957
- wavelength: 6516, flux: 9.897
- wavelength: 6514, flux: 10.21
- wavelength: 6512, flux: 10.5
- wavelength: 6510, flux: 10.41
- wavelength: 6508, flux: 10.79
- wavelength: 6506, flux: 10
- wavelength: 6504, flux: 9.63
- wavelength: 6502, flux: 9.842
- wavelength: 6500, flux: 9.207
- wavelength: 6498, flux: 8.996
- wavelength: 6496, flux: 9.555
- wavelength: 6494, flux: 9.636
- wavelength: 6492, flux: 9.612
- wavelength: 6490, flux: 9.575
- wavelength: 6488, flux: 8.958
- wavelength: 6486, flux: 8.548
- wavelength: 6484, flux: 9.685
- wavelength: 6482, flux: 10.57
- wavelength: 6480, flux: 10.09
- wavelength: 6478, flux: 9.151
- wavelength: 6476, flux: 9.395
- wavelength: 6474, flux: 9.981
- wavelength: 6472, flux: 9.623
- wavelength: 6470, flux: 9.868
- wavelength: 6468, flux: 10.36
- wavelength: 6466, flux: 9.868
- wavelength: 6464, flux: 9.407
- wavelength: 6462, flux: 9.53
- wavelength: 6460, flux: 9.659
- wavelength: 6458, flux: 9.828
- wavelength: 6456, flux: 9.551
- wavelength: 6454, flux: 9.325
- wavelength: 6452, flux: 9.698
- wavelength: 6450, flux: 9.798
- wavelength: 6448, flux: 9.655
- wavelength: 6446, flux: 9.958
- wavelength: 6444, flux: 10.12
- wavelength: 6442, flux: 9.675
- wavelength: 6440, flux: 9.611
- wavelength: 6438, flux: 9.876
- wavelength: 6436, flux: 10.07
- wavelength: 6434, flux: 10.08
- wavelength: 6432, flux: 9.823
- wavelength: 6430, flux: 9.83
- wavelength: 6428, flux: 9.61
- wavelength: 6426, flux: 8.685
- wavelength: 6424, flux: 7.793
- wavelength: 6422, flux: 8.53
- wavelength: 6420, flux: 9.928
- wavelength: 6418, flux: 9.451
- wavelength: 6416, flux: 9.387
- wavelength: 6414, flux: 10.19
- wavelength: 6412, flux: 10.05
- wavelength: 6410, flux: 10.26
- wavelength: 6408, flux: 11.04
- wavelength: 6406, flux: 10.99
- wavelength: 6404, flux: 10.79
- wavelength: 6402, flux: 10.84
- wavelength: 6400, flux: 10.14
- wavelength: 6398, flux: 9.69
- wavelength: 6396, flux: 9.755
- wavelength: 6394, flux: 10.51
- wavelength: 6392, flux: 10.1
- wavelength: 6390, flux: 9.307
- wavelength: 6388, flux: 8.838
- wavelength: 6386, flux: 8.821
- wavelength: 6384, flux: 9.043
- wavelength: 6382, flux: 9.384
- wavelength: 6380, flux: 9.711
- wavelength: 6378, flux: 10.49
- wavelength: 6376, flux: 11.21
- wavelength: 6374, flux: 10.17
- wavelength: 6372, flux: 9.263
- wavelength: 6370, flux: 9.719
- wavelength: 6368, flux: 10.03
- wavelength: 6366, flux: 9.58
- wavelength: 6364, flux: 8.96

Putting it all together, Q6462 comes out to 1.04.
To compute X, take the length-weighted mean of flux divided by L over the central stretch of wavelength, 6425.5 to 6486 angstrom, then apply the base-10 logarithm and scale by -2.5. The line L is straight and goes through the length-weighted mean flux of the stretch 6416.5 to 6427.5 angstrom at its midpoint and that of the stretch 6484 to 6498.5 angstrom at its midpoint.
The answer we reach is -0.07 mag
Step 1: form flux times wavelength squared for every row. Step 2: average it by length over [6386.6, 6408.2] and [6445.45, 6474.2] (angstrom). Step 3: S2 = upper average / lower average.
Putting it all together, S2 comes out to 0.98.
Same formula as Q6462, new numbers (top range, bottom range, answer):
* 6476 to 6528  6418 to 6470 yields 1.05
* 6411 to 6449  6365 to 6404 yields 0.99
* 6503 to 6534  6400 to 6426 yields 1.07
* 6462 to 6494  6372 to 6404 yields 1.00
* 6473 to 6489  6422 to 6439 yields 1.03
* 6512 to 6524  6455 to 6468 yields 1.09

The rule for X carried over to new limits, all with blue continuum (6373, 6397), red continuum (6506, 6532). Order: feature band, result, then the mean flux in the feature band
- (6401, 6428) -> 0.01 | 9.83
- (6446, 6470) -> 0.04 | 9.72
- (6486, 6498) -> 0.09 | 9.35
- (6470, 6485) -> 0.04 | 9.79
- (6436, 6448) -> 0.02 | 9.85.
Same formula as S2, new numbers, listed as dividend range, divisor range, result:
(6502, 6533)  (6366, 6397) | 1.09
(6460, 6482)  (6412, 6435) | 1.05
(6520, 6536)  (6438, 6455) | 1.08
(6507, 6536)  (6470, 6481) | 1.08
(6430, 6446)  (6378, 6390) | 1.08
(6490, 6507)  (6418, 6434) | 1.06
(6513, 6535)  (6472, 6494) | 1.08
